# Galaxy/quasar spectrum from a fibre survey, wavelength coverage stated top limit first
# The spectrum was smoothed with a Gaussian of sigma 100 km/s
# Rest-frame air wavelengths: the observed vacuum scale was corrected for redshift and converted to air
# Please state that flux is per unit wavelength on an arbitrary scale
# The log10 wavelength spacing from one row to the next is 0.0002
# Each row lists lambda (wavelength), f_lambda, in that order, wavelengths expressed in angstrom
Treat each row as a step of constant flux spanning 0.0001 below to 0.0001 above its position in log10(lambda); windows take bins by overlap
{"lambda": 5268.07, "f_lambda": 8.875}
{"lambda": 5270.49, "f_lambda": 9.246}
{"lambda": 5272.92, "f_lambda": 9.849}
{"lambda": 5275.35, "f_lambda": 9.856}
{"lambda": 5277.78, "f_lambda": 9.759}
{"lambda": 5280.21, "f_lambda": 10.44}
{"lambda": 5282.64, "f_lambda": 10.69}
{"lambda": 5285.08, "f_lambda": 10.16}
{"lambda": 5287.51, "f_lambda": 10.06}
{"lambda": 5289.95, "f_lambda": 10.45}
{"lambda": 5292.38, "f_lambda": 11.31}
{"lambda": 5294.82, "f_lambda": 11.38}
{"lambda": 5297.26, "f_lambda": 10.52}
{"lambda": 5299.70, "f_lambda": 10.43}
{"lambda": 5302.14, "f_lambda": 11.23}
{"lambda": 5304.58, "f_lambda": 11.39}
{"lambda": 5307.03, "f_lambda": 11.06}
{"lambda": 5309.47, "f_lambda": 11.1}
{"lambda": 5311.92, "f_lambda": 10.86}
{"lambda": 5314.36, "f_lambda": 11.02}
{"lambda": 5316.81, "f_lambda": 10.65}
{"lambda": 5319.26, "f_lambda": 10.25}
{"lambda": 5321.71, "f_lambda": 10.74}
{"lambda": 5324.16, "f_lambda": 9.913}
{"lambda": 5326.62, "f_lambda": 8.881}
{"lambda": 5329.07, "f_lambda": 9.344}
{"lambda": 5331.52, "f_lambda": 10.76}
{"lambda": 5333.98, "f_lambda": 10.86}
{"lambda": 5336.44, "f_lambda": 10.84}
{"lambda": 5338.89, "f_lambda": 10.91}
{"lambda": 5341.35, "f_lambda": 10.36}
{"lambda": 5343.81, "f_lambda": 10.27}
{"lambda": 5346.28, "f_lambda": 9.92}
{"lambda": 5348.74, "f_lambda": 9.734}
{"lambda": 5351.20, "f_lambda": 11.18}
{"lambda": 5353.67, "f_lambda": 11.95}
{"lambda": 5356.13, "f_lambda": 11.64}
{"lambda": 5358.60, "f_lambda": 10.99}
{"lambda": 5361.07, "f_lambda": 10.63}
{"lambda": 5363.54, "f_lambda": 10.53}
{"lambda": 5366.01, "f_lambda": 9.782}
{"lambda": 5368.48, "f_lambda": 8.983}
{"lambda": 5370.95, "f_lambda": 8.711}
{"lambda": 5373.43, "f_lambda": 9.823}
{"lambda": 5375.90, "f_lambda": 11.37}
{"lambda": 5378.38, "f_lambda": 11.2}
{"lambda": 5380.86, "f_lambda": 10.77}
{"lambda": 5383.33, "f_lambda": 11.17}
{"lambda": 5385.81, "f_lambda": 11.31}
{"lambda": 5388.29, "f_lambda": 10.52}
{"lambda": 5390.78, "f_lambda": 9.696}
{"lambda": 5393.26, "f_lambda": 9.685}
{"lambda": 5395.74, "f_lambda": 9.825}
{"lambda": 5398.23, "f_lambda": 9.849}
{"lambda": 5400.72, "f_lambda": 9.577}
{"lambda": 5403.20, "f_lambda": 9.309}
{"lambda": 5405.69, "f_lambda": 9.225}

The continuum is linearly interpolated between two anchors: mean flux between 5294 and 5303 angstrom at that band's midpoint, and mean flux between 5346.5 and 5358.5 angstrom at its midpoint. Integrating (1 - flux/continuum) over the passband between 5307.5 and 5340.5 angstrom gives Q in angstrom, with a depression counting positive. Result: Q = 1.35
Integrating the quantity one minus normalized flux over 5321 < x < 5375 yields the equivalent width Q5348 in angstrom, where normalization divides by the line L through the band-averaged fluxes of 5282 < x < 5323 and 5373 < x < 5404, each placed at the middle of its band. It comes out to 1.2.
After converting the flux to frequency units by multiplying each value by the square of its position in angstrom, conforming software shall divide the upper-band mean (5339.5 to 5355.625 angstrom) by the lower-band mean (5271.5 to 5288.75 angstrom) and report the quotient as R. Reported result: 1.08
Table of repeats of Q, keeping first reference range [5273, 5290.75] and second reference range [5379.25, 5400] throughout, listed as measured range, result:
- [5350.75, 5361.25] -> -1.1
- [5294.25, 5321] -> -1.8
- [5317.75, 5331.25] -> 0.4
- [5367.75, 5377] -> 0.5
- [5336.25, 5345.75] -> -0.2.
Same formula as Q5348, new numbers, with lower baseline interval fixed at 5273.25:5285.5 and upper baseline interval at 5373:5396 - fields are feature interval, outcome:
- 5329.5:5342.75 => -0.34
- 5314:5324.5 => -0.21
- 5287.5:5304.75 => -1.09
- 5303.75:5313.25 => -0.75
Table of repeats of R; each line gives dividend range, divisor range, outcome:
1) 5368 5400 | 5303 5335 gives 1.00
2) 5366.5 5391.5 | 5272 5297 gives 1.03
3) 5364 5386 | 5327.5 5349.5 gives 1.01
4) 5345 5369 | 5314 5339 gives 1.04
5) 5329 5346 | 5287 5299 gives 0.99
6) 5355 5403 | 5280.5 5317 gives 0.98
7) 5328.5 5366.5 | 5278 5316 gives 1.01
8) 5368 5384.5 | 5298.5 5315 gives 0.96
